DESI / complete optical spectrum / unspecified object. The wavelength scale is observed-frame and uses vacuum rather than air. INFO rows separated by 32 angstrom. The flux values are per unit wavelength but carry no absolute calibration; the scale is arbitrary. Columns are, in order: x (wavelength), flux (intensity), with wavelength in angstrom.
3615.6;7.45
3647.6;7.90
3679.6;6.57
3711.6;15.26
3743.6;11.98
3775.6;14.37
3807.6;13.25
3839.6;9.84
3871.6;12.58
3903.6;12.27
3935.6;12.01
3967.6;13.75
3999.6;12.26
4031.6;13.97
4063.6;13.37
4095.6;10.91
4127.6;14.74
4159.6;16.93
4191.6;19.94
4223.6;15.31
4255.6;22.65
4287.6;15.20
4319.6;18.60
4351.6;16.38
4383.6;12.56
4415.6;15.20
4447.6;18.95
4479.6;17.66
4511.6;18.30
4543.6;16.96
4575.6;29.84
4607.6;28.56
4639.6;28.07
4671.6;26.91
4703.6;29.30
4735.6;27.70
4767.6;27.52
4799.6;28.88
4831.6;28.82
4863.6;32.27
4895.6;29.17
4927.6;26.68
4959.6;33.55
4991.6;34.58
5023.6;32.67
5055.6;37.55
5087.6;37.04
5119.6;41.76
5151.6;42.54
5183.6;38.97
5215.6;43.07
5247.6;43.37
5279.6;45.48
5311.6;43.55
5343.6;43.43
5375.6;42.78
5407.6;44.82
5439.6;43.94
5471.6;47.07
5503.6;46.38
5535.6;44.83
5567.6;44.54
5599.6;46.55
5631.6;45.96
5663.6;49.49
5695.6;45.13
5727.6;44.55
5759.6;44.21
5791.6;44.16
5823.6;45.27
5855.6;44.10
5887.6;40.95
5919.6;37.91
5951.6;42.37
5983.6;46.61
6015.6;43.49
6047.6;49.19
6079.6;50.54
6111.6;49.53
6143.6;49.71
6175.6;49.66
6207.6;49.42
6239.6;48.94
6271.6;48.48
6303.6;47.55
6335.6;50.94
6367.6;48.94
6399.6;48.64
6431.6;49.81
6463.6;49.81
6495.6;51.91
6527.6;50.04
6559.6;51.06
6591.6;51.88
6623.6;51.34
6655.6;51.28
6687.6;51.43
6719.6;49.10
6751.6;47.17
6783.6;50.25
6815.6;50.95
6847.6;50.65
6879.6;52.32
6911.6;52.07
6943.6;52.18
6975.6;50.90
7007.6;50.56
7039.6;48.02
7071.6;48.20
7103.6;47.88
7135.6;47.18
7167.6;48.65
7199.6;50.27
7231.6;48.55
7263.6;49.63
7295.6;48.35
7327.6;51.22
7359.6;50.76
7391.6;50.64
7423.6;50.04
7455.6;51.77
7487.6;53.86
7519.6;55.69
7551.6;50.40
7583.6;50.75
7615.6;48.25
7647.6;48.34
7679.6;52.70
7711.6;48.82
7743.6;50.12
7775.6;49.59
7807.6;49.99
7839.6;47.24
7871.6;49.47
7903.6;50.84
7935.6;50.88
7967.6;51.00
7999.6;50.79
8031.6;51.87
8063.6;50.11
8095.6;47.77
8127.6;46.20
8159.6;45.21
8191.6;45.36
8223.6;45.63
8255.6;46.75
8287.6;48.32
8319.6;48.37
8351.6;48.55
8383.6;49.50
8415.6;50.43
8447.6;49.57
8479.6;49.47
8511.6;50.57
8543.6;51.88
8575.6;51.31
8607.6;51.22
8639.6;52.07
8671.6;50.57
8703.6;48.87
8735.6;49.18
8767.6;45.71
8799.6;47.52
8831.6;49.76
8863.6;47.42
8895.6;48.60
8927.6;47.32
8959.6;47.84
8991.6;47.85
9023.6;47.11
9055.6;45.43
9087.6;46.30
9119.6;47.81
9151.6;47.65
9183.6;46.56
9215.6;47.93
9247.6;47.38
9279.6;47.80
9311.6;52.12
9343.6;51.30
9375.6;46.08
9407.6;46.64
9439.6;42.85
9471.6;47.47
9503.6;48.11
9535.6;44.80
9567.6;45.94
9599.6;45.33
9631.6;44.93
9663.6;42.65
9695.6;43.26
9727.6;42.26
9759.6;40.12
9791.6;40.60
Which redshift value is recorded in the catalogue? 0.143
